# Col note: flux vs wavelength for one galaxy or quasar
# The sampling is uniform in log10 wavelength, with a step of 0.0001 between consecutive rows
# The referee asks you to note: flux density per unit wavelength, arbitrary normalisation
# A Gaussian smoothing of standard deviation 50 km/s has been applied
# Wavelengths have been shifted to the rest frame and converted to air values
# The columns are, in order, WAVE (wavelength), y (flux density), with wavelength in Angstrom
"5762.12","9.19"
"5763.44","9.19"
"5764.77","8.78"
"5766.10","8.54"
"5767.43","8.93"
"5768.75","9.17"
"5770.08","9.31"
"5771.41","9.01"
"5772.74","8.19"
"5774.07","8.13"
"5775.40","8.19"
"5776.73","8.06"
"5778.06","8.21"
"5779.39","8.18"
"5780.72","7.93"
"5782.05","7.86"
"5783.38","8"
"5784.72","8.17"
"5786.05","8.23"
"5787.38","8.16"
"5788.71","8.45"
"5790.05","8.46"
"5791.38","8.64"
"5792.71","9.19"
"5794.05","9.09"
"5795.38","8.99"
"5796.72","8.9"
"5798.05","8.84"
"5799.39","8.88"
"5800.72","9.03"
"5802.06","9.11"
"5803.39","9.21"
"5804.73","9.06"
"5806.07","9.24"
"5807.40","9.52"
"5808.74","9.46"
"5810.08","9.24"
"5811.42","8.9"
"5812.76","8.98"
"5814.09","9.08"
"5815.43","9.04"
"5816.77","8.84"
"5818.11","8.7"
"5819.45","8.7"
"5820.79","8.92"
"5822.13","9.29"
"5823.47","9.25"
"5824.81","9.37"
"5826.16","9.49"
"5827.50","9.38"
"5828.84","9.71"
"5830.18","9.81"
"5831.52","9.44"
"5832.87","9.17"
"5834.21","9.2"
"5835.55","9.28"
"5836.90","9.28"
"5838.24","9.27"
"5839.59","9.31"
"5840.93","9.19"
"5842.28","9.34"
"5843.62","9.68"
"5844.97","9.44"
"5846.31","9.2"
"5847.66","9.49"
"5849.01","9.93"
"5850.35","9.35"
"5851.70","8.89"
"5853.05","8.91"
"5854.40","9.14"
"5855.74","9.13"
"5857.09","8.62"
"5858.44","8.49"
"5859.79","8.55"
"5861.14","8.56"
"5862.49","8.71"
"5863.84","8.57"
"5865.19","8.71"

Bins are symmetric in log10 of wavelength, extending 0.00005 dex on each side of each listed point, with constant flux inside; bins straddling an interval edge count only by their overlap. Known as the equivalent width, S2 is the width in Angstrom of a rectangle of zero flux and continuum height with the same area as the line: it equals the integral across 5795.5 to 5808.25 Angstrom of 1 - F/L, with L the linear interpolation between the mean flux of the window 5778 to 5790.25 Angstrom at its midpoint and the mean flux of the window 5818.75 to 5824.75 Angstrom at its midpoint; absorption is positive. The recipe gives -0.7 Angstrom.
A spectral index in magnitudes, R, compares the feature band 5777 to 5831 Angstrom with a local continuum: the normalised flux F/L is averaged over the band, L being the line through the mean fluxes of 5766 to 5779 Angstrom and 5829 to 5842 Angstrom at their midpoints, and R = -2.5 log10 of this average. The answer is 0.01 mag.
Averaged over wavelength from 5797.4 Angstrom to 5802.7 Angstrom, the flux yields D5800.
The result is 8.96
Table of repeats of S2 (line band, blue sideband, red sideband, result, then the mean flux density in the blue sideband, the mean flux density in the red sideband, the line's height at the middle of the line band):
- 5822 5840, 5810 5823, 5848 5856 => -0.59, 8.96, 9.25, 9.08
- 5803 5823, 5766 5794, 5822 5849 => -0.16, 8.44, 9.39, 9.01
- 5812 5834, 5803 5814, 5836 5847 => 0.14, 9.19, 9.33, 9.26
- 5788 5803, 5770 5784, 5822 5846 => -0.46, 8.24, 9.38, 8.61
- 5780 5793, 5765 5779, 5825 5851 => 0.71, 8.57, 9.42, 8.76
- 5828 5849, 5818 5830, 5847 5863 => -0.64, 9.25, 8.98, 9.12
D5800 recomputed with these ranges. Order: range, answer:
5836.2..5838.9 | 9.27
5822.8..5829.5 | 9.43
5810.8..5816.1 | 9.01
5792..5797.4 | 9.04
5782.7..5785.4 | 8.07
